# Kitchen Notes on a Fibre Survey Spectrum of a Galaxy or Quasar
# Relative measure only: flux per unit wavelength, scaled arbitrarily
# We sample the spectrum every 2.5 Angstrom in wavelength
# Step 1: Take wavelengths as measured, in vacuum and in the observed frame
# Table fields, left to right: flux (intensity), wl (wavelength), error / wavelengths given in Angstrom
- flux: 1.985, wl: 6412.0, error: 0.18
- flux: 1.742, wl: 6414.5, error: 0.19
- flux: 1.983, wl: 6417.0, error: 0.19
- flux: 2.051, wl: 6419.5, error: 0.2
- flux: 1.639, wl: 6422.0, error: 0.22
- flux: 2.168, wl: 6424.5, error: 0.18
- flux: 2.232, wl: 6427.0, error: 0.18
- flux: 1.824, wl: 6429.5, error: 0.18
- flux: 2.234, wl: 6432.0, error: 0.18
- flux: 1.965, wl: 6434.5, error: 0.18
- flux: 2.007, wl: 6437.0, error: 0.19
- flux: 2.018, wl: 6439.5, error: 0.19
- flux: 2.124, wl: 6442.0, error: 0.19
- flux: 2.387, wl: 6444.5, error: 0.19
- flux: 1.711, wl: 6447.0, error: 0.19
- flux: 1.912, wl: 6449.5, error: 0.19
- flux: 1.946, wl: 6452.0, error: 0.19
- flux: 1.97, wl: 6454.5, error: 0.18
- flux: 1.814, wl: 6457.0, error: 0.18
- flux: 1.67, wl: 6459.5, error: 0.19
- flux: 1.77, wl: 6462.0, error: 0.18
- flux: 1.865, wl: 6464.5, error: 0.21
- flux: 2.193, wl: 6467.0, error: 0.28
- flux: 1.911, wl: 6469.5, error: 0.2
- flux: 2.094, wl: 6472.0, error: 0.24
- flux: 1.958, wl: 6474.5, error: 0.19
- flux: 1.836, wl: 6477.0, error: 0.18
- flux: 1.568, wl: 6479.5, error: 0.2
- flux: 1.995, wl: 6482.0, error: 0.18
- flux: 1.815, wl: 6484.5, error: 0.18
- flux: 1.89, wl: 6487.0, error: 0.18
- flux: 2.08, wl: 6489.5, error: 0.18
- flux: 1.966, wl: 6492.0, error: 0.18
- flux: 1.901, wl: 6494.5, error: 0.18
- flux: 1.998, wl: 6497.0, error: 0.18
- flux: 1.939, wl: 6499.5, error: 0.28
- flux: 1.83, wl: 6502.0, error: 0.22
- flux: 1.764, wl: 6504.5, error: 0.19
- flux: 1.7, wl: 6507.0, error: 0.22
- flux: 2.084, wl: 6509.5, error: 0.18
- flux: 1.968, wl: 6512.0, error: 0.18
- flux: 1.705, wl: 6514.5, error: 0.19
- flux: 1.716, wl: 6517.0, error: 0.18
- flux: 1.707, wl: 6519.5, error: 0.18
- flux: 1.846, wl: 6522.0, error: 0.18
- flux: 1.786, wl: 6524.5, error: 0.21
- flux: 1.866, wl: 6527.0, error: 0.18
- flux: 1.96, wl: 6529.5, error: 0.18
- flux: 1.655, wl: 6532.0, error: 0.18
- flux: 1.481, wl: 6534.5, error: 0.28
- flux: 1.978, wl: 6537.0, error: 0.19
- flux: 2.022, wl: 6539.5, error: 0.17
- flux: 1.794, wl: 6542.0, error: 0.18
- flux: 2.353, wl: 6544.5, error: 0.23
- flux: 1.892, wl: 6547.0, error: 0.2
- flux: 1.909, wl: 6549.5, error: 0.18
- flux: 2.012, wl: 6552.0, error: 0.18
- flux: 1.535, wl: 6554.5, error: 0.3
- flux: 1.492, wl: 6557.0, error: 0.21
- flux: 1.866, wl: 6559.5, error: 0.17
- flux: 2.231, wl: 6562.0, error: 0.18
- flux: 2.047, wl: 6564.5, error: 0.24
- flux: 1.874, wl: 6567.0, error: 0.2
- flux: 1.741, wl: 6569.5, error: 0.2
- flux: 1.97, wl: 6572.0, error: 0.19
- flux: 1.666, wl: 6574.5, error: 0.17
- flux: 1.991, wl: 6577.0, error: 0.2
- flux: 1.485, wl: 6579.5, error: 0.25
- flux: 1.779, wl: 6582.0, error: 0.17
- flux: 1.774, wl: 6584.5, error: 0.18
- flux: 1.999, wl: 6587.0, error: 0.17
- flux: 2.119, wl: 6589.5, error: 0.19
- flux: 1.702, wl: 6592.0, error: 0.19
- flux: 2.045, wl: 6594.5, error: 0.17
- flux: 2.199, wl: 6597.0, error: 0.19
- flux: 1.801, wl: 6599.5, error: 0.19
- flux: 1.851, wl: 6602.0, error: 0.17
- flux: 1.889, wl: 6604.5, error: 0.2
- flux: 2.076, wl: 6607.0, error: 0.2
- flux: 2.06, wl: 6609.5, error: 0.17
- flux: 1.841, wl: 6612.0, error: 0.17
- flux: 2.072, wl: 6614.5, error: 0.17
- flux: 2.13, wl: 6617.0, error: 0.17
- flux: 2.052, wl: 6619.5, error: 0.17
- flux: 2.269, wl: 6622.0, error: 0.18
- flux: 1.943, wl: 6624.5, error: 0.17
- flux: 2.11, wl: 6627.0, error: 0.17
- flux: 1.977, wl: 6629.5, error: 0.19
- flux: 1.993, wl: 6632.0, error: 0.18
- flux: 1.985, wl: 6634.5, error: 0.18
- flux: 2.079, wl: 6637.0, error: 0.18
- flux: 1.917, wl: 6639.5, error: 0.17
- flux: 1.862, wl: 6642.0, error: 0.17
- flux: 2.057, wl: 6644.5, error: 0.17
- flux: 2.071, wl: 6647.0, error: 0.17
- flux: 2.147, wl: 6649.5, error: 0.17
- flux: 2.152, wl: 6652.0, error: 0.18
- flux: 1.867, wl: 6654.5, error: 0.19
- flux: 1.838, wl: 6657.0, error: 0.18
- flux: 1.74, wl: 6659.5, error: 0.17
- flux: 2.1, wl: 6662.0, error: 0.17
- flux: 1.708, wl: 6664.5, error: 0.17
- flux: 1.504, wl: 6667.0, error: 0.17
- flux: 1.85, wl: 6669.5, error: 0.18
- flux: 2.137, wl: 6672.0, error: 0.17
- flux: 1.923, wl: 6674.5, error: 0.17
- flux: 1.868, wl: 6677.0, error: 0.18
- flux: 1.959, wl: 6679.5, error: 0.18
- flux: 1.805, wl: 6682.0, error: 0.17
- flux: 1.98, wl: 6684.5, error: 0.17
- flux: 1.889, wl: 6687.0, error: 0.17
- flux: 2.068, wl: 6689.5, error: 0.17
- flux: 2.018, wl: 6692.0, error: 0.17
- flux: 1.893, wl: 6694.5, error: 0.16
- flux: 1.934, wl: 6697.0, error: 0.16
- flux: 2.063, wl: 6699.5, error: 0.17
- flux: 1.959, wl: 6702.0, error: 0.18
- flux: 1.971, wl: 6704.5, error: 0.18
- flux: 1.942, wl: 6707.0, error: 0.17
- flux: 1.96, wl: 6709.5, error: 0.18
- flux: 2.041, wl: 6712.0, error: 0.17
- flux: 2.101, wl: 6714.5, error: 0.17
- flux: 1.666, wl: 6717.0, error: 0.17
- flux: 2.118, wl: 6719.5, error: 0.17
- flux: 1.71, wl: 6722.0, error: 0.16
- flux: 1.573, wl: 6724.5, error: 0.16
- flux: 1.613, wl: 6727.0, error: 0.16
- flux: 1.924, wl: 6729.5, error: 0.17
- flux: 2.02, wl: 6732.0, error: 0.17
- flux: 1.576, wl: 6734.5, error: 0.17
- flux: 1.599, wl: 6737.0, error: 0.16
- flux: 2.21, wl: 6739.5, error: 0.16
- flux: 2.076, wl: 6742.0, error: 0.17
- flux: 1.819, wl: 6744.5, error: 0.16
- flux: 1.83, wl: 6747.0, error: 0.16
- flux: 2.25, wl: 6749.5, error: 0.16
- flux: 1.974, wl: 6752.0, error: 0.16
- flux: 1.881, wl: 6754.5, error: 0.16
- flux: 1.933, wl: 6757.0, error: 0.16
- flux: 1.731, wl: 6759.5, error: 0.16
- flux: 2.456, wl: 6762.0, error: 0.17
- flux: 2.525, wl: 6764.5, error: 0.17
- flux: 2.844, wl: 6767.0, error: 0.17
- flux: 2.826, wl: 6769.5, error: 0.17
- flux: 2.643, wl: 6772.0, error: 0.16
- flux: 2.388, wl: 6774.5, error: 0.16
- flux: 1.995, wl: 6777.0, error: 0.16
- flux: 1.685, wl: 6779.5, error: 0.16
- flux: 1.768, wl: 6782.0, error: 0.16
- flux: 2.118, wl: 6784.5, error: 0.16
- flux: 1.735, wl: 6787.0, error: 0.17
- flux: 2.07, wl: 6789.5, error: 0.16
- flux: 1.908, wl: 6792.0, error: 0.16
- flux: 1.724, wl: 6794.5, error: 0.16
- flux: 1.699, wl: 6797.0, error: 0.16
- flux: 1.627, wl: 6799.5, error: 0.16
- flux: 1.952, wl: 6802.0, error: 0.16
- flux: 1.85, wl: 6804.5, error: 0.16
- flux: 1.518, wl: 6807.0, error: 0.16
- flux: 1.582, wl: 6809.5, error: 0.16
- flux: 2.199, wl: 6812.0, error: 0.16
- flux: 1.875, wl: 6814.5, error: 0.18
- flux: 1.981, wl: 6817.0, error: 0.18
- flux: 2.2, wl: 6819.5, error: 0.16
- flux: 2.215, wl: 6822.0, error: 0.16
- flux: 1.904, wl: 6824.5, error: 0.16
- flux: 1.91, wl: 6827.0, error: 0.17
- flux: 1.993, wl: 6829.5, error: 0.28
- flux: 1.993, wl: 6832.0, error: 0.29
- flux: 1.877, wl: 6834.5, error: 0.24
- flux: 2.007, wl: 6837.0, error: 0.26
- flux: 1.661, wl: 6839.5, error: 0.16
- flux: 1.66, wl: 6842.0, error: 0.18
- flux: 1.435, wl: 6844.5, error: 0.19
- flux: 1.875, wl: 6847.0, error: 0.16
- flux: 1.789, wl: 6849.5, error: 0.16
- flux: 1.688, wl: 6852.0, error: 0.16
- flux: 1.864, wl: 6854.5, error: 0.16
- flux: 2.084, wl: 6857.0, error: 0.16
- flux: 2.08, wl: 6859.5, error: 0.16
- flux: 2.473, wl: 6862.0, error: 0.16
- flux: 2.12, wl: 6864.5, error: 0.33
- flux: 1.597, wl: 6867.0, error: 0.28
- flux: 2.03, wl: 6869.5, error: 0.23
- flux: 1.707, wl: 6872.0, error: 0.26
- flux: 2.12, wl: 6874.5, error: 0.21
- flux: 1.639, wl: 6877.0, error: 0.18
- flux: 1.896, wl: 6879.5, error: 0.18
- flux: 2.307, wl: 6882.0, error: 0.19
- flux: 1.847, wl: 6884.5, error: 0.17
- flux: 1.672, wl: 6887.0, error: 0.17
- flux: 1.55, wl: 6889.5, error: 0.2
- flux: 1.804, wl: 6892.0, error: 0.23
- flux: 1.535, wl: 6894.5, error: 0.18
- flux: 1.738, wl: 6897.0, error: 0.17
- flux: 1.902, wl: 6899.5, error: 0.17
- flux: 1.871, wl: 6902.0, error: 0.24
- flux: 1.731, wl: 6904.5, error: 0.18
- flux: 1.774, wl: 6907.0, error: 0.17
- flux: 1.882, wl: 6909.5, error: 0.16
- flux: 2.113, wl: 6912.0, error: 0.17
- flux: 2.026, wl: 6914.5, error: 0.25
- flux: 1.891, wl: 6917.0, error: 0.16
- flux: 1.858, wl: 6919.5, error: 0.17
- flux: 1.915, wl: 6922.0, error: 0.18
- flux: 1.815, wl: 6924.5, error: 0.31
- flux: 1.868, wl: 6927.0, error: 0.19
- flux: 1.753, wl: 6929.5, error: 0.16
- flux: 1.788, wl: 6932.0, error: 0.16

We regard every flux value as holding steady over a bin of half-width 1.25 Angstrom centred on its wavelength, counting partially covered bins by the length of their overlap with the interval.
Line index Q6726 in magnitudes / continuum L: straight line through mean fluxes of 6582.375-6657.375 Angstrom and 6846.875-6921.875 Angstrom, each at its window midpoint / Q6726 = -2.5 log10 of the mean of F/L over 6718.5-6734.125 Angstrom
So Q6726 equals 0.08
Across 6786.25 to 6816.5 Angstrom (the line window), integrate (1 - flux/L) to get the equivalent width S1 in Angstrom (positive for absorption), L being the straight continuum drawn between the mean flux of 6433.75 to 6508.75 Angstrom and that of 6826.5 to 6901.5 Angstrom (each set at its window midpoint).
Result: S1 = 0.87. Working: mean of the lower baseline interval 1.92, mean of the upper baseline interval 1.86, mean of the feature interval 1.82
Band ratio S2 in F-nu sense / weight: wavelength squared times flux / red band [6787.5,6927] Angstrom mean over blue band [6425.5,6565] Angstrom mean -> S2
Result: 1.1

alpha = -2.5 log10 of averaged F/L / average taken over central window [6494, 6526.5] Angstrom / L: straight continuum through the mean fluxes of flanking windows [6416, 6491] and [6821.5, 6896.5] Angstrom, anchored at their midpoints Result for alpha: 0.06 mag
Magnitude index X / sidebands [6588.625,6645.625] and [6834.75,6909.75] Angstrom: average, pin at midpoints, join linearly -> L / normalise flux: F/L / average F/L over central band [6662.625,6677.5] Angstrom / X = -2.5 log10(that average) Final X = 0.07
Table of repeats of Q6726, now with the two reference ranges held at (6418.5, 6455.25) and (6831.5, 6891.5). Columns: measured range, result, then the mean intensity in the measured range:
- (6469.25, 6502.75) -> 0.05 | 1.91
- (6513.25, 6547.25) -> 0.08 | 1.84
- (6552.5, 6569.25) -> 0.07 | 1.84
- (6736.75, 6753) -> -0.04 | 1.99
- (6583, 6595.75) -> 0.02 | 1.92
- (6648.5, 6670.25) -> 0.04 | 1.88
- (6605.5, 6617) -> -0.04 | 2.02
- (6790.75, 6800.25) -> 0.09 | 1.75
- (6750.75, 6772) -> -0.20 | 2.29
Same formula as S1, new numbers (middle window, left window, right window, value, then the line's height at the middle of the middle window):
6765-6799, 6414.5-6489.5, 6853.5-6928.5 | -3.6 Angstrom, 1.9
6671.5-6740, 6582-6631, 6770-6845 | 1.7 Angstrom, 1.96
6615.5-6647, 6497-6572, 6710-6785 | -1.6 Angstrom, 1.94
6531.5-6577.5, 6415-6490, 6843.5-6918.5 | 1.5 Angstrom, 1.93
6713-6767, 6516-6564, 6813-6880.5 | -1.7 Angstrom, 1.89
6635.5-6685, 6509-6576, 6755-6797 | 1.6 Angstrom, 1.99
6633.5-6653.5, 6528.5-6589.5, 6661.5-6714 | -1.3 Angstrom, 1.91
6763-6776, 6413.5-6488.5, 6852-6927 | -5.0 Angstrom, 1.9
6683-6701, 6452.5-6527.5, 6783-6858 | -1.0 Angstrom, 1.87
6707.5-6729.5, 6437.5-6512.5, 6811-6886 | 0.8 Angstrom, 1.93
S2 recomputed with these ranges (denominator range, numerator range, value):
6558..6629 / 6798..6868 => 1.04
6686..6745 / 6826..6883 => 1.04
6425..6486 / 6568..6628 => 1.04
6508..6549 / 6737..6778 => 1.26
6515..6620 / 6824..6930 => 1.09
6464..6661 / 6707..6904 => 1.08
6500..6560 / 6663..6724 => 1.10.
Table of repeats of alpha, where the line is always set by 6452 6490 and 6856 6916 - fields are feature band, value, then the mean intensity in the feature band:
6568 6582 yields 0.07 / 1.77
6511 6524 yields 0.06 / 1.78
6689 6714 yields -0.05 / 1.99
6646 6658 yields -0.07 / 2.02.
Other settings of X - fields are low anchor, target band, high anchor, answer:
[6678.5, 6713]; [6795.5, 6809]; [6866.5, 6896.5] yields 0.09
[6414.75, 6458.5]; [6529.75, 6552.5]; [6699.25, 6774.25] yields 0.06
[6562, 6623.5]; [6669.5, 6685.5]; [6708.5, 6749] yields -0.02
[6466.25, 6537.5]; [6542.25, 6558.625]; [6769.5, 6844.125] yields 0.01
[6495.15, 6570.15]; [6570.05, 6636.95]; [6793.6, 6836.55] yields -0.05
